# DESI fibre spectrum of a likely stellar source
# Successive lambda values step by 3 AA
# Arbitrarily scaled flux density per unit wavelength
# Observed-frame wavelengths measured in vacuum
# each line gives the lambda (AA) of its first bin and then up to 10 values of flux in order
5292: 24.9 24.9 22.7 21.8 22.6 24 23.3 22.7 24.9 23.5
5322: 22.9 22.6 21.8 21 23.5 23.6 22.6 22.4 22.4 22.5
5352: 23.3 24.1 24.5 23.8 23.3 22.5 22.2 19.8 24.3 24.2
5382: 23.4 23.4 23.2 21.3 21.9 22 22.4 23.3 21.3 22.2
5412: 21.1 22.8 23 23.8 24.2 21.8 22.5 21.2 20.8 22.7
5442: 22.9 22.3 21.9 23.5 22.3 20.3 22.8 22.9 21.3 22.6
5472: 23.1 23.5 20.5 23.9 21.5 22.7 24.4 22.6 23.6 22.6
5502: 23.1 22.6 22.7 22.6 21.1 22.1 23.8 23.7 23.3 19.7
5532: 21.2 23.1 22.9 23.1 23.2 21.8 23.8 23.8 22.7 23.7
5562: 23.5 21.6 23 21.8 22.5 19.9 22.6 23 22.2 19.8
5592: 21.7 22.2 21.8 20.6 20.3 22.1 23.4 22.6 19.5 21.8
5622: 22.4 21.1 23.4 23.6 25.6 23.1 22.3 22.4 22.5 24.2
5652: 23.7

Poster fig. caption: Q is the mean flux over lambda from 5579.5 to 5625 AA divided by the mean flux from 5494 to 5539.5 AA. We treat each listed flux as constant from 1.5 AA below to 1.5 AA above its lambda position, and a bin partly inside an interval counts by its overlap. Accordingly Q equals 0.96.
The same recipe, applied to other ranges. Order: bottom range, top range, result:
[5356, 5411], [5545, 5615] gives 0.98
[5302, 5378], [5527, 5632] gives 0.96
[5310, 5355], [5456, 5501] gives 0.99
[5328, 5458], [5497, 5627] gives 0.98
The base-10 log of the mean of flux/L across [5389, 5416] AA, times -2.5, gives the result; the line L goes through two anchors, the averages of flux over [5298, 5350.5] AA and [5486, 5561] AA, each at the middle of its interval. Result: 0.04 mag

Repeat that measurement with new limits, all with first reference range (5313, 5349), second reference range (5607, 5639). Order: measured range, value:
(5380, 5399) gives 0.01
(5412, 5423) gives -0.01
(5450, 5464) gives 0.02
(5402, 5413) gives 0.04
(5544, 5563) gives -0.03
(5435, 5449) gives 0.03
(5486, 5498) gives -0.03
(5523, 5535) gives 0.04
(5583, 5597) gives 0.05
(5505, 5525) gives 0.00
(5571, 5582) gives 0.04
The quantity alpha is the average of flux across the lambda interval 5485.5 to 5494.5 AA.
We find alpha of 23.2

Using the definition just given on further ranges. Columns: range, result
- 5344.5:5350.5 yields 22.4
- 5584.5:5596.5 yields 21.5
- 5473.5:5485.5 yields 22.3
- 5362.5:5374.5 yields 21.9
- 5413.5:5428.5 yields 23.1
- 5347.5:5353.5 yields 22.9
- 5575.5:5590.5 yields 21.5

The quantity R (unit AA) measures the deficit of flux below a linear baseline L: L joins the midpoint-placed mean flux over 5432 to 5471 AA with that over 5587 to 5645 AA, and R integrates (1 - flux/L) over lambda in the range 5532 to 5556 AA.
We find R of -0.91 AA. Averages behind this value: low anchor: 22.1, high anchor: 22.1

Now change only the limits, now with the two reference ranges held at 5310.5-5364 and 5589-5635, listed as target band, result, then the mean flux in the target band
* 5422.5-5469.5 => 0.9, 22.2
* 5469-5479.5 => 0.1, 22.4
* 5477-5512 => -0.5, 22.8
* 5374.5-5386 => -0.5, 23.8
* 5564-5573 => 0.0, 22.2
